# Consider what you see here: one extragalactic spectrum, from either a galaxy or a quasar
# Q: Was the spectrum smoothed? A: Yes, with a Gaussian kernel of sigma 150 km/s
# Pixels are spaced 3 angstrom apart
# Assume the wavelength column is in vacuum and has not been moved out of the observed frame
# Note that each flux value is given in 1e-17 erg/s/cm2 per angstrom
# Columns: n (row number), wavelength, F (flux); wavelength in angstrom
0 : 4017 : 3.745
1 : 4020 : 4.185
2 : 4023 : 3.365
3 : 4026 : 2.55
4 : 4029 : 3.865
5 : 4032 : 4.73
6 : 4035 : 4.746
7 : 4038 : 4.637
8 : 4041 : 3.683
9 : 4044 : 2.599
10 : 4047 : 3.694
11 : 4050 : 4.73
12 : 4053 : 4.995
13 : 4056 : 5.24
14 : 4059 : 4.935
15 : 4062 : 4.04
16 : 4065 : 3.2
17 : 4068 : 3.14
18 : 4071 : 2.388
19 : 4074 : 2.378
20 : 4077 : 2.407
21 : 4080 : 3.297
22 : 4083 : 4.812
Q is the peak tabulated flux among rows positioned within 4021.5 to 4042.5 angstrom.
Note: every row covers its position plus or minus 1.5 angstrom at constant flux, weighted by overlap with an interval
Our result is 4.746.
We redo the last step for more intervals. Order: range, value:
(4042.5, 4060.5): 5.24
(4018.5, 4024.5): 4.185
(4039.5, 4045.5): 3.683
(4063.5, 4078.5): 3.2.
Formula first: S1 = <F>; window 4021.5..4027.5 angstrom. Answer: 2.96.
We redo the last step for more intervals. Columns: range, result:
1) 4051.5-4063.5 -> 4.8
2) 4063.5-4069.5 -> 3.17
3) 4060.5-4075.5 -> 3.03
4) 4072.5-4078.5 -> 2.39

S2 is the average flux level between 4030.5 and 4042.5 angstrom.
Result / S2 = 4.45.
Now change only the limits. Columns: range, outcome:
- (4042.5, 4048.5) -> 3.15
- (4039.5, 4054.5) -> 3.94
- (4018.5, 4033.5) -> 3.74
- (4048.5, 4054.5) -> 4.86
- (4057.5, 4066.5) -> 4.06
